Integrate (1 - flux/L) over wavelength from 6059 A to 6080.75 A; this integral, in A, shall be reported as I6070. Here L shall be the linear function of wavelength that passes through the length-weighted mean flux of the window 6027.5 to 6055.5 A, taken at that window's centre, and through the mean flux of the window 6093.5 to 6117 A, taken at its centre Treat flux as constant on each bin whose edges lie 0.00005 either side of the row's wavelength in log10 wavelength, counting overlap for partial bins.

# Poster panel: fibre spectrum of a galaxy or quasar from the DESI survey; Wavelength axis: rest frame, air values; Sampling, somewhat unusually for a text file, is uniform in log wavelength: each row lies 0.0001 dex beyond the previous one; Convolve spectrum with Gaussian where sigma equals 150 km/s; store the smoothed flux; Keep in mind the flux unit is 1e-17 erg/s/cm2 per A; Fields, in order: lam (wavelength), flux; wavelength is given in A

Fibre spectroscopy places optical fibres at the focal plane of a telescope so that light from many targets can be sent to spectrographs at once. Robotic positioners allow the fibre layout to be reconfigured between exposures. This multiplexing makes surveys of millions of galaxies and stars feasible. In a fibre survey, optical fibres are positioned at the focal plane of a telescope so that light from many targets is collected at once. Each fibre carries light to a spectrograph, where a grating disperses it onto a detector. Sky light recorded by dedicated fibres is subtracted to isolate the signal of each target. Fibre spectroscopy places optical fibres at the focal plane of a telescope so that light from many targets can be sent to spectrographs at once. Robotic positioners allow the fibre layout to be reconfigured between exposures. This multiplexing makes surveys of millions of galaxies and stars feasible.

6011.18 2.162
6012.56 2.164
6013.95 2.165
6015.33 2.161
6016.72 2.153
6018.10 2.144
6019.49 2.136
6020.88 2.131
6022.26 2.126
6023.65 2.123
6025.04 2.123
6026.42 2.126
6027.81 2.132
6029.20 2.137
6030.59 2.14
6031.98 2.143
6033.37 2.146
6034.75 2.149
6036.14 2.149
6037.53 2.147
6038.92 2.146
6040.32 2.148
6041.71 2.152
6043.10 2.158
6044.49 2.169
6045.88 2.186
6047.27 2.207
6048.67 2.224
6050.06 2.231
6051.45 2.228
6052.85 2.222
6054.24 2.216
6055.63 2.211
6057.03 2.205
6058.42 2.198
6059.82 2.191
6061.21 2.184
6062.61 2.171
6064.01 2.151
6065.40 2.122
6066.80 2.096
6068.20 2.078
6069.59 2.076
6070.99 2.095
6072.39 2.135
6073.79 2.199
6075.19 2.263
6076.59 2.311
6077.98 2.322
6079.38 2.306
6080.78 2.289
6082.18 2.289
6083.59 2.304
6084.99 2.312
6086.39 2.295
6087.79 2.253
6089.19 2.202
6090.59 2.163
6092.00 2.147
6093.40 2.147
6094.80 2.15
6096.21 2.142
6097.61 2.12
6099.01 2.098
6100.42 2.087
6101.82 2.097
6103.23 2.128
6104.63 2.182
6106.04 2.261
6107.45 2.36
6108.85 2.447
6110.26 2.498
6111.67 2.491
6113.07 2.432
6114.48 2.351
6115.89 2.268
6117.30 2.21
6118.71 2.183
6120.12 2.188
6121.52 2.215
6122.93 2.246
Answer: 0.3 A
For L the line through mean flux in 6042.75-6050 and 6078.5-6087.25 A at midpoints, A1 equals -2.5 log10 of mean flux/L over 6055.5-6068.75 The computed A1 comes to 0.04 mag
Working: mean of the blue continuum 2.19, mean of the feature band 2.16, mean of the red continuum 2.3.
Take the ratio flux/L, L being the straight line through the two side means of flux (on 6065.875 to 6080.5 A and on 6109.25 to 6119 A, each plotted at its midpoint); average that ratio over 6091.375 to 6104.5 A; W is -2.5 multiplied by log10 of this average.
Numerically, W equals 0.08 mag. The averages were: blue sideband 2.19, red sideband 2.36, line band 2.13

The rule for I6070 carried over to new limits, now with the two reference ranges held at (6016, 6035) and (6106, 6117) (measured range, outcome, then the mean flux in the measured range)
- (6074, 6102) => 1.2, 2.22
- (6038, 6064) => 0.2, 2.19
